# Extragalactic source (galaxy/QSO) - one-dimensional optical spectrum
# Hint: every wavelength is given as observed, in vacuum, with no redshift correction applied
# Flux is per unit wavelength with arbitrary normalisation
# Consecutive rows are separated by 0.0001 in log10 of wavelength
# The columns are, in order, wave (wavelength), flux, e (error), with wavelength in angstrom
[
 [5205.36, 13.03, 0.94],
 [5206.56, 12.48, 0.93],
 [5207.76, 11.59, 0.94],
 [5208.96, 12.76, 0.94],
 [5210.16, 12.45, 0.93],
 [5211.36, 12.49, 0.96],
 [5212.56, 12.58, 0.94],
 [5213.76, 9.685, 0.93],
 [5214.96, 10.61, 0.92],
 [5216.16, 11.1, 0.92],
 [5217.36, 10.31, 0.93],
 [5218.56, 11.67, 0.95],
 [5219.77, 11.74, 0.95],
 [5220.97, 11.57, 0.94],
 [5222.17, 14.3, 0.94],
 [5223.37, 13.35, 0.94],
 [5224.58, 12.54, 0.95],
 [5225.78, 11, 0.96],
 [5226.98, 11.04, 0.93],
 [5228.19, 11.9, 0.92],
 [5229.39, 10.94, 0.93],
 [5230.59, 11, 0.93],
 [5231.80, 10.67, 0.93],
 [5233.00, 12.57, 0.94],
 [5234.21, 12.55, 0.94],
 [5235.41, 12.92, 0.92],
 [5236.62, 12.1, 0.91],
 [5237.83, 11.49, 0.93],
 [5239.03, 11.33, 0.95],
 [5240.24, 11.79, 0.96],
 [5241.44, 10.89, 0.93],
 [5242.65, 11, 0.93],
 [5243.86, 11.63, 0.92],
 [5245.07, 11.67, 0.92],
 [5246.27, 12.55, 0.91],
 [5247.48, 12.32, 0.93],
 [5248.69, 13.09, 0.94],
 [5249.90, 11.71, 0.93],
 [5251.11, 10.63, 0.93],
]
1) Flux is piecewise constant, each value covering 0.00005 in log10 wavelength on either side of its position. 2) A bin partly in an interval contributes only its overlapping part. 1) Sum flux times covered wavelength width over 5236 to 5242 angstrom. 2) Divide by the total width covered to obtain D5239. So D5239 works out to 11.5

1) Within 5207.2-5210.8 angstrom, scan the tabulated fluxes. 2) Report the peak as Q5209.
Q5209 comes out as 12.76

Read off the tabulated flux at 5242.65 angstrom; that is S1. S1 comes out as 11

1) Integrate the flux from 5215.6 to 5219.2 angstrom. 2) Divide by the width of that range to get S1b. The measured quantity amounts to 11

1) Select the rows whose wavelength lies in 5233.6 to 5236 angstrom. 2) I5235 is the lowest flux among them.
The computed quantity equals 12.55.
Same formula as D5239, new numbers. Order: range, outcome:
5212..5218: 10.9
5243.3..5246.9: 12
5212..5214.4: 11.1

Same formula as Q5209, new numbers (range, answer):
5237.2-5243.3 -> 11.79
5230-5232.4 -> 11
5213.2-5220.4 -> 11.74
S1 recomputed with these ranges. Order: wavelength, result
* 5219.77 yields 11.74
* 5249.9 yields 11.71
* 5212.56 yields 12.58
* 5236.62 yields 12.1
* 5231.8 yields 10.67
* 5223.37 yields 13.35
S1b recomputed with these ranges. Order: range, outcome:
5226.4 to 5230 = 11.3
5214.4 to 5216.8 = 10.9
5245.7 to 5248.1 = 12.4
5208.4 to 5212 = 12.6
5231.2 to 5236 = 12.2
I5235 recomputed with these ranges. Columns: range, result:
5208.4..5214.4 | 9.685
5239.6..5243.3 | 10.89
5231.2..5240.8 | 10.67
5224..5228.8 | 11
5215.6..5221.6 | 10.31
